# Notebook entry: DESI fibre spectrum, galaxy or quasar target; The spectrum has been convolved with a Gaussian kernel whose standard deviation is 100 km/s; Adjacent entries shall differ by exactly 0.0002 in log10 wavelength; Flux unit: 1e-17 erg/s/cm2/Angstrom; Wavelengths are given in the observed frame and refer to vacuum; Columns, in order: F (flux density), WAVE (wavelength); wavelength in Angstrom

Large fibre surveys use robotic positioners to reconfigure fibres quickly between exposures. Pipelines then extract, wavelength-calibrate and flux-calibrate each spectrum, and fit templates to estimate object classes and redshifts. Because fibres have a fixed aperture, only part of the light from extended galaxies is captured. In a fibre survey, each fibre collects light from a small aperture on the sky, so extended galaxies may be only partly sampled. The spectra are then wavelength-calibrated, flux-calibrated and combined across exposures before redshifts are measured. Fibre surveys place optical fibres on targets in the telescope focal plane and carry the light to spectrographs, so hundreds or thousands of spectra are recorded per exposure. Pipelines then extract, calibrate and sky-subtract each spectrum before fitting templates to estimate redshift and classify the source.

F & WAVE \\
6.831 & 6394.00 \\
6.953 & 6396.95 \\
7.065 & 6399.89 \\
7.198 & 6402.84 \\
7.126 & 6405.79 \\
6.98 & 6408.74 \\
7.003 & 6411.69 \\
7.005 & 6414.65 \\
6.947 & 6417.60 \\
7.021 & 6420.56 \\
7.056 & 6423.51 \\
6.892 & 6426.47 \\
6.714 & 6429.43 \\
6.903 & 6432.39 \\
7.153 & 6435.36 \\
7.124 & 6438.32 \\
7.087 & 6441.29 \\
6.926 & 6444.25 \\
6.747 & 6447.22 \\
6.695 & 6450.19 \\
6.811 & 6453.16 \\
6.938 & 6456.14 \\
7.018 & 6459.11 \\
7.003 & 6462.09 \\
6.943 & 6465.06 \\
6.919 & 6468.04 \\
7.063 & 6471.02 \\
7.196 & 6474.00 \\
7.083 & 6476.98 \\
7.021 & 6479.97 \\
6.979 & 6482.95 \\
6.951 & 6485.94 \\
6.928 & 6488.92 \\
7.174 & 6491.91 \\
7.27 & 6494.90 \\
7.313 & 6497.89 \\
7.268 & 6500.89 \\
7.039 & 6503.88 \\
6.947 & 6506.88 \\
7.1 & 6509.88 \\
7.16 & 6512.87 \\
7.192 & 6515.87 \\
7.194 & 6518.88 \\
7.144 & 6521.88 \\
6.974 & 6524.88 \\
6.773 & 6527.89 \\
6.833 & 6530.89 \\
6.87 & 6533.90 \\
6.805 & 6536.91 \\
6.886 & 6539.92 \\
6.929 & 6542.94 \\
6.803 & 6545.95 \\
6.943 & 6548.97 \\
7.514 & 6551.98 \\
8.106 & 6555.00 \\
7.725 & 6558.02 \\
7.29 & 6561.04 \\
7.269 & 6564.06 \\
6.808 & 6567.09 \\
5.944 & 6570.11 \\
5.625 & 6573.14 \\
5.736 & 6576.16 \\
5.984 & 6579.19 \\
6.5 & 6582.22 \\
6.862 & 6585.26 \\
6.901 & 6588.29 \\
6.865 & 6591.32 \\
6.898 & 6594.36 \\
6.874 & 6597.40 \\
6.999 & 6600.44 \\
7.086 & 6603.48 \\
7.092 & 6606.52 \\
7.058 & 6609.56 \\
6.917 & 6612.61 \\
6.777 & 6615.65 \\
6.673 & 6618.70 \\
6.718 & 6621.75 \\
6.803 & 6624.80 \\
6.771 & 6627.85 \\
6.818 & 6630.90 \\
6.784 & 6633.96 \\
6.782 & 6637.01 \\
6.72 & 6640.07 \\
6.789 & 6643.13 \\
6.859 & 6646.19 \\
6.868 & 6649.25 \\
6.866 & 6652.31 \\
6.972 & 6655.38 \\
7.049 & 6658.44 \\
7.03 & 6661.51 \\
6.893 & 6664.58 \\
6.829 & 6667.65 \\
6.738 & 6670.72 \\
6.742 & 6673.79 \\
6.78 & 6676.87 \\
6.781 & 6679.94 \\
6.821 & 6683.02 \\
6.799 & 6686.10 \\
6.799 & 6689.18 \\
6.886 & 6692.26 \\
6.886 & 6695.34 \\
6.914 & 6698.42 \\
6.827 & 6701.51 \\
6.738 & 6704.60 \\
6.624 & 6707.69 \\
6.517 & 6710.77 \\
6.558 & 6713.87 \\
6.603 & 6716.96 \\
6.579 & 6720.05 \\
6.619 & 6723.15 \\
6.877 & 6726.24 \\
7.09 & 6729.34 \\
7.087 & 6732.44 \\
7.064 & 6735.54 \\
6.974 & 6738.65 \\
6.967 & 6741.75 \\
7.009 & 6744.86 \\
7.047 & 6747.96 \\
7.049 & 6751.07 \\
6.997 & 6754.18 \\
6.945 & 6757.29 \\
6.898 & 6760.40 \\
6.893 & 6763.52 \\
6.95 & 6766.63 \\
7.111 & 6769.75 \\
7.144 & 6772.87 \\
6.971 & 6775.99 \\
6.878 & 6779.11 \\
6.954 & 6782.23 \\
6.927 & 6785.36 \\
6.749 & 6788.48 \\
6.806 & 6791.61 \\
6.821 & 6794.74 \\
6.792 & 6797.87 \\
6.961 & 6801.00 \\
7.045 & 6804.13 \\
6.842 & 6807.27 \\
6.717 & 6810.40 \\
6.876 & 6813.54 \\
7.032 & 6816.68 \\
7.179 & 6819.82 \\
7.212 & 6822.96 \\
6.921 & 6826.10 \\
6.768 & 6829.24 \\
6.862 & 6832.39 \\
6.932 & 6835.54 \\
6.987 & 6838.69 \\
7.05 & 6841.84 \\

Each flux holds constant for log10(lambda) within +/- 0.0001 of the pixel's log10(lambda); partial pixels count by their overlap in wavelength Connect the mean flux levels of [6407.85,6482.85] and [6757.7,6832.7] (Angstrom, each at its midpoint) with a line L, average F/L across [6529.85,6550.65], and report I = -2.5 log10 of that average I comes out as 0.01 mag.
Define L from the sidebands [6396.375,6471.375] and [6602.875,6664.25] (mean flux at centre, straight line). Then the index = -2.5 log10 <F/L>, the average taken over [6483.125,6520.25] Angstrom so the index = -0.03 mag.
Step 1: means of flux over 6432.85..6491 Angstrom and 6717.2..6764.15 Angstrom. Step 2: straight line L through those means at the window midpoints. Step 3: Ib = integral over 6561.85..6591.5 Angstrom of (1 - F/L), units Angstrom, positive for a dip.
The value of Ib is 2.2 Angstrom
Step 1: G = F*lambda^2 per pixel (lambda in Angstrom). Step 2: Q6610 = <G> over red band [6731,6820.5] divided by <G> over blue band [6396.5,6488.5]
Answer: 1.10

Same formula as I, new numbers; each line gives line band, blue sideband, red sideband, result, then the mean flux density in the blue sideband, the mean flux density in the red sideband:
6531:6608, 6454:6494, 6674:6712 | 0.010 mag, 7.02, 6.78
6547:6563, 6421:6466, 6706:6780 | -0.086 mag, 6.94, 6.89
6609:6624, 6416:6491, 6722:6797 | 0.023 mag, 6.97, 6.95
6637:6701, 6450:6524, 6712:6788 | 0.018 mag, 7.06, 6.92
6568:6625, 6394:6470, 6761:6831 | 0.049 mag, 6.97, 6.93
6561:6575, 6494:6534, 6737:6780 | 0.091 mag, 7.08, 6.99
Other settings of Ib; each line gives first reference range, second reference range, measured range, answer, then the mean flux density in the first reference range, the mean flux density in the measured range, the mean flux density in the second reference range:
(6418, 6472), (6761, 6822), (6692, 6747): 0.86 Angstrom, 6.94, 6.83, 6.93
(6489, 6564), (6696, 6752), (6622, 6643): 0.60 Angstrom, 7.13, 6.78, 6.84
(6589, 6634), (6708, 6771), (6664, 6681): 0.23 Angstrom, 6.88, 6.79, 6.89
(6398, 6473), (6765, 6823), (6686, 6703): 0.23 Angstrom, 6.98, 6.86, 6.94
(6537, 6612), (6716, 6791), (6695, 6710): 0.30 Angstrom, 6.86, 6.78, 6.93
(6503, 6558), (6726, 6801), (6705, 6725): 1.11 Angstrom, 7.09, 6.6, 6.96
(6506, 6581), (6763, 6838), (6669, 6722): 1.37 Angstrom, 6.9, 6.74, 6.93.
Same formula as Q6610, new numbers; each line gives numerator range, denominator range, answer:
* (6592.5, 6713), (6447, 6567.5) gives 1.01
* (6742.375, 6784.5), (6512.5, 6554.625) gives 1.07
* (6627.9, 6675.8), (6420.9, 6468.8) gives 1.05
